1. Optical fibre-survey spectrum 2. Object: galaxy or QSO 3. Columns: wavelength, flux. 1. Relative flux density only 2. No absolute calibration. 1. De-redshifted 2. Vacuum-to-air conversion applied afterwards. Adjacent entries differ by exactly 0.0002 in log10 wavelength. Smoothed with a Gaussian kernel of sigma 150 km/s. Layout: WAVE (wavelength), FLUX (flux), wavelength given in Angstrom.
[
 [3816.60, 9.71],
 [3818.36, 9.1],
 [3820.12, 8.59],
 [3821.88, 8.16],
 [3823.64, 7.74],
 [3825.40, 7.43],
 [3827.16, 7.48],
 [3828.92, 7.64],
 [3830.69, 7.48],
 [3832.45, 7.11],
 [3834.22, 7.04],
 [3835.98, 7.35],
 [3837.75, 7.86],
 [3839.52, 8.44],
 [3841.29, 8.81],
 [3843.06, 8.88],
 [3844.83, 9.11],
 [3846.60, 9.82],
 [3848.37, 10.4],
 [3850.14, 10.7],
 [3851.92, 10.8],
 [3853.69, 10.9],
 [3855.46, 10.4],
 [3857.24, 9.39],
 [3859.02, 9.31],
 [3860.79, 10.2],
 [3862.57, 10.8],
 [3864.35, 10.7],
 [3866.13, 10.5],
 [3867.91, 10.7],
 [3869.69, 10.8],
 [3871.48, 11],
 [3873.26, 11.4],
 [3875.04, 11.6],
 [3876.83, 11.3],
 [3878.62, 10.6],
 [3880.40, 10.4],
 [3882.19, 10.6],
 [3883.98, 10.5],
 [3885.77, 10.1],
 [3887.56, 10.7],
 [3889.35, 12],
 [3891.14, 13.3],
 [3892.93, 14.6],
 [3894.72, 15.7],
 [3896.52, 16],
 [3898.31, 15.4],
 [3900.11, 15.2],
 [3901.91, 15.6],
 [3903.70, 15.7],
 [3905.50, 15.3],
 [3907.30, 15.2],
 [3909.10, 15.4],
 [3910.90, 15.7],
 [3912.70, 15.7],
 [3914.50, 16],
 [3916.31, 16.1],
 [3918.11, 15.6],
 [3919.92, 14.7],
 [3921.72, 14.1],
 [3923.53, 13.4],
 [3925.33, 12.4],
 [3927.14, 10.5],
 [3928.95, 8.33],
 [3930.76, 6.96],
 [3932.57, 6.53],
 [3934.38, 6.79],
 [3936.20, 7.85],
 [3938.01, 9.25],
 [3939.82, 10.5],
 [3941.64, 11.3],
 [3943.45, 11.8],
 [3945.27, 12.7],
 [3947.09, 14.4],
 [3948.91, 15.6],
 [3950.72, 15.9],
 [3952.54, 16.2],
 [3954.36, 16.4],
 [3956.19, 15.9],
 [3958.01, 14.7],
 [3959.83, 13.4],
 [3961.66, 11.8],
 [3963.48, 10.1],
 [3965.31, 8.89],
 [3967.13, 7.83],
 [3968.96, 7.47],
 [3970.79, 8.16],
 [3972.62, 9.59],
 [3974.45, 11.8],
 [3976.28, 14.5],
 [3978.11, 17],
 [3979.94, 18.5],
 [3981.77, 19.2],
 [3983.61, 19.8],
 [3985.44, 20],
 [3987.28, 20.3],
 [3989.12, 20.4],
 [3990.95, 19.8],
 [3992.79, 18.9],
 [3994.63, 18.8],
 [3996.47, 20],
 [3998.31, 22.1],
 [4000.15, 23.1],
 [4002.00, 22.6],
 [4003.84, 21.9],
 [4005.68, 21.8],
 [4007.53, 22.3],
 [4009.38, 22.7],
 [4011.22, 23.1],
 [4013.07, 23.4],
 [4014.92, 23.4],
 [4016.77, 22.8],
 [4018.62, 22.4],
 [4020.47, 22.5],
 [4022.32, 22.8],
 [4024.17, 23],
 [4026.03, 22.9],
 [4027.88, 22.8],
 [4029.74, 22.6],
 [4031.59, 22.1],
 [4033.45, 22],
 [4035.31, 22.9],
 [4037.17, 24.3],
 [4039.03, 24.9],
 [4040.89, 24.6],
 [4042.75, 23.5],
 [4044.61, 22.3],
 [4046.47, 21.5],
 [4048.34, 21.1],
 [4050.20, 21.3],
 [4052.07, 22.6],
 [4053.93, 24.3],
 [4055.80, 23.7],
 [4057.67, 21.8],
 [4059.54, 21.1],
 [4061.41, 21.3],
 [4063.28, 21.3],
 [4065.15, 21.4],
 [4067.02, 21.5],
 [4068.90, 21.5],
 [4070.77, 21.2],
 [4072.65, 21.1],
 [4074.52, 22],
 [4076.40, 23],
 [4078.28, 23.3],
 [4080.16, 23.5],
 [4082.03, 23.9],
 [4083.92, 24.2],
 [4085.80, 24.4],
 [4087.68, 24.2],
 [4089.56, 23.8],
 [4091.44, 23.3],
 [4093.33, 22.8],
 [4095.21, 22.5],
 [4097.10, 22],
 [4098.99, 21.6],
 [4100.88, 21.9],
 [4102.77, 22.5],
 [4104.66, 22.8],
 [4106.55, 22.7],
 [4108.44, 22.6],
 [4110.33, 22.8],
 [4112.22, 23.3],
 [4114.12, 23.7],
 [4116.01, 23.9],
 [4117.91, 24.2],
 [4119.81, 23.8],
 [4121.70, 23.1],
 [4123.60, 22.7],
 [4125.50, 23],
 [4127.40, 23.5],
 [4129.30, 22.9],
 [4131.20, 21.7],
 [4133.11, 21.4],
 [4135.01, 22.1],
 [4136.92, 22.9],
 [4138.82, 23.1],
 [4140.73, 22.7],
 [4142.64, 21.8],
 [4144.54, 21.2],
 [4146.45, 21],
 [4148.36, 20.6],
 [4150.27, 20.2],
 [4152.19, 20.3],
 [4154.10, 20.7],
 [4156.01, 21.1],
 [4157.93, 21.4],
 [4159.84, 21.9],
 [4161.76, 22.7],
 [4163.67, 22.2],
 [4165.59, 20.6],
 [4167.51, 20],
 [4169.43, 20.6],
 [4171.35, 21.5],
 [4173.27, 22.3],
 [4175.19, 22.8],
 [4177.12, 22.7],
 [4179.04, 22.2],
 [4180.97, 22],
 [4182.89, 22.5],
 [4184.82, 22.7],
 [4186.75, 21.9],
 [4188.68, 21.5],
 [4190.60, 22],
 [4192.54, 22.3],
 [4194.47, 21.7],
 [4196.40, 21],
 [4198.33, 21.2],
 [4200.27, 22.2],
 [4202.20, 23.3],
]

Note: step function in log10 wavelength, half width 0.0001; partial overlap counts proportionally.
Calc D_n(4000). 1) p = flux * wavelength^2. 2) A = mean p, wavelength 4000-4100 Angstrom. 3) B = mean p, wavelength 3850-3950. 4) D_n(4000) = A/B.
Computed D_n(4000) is 2.01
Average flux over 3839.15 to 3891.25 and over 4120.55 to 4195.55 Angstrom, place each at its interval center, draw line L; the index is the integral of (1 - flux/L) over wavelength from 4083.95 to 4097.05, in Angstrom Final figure -2.9 Angstrom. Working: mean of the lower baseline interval 10.5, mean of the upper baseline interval 21.9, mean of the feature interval 23.5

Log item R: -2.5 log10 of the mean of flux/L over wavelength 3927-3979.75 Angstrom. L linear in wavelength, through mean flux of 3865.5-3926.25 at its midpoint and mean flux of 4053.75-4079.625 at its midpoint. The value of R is 0.37 mag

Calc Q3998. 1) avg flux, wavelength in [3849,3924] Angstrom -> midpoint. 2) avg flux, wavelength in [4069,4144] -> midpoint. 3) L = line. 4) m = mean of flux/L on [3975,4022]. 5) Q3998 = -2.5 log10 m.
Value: -0.16 mag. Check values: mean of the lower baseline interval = 12.7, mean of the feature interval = 20.8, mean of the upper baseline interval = 22.8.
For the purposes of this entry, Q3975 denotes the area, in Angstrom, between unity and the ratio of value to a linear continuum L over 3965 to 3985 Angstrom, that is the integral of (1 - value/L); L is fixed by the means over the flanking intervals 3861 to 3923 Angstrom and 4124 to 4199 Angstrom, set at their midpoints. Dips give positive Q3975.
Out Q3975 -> 3.3 Angstrom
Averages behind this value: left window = 13.2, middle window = 13.3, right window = 21.8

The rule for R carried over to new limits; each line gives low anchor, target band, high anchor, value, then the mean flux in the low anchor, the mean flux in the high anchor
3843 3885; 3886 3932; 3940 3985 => -0.17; 10.5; 13.5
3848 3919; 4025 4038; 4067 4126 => -0.15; 12.6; 22.9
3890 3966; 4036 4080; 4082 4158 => -0.15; 13.3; 22.5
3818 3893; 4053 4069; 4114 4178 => -0.19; 9.77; 22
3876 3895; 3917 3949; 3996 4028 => 0.37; 11.7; 22.6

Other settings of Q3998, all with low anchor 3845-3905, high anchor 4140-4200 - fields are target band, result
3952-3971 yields 0.216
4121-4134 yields -0.124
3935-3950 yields 0.202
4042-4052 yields -0.248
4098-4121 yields -0.174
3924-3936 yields 0.479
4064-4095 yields -0.223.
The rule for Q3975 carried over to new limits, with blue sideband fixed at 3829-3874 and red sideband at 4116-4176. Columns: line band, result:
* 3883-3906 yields -4.88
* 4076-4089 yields -3.05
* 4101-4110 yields -1.04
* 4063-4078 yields -2.34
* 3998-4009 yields -4.39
